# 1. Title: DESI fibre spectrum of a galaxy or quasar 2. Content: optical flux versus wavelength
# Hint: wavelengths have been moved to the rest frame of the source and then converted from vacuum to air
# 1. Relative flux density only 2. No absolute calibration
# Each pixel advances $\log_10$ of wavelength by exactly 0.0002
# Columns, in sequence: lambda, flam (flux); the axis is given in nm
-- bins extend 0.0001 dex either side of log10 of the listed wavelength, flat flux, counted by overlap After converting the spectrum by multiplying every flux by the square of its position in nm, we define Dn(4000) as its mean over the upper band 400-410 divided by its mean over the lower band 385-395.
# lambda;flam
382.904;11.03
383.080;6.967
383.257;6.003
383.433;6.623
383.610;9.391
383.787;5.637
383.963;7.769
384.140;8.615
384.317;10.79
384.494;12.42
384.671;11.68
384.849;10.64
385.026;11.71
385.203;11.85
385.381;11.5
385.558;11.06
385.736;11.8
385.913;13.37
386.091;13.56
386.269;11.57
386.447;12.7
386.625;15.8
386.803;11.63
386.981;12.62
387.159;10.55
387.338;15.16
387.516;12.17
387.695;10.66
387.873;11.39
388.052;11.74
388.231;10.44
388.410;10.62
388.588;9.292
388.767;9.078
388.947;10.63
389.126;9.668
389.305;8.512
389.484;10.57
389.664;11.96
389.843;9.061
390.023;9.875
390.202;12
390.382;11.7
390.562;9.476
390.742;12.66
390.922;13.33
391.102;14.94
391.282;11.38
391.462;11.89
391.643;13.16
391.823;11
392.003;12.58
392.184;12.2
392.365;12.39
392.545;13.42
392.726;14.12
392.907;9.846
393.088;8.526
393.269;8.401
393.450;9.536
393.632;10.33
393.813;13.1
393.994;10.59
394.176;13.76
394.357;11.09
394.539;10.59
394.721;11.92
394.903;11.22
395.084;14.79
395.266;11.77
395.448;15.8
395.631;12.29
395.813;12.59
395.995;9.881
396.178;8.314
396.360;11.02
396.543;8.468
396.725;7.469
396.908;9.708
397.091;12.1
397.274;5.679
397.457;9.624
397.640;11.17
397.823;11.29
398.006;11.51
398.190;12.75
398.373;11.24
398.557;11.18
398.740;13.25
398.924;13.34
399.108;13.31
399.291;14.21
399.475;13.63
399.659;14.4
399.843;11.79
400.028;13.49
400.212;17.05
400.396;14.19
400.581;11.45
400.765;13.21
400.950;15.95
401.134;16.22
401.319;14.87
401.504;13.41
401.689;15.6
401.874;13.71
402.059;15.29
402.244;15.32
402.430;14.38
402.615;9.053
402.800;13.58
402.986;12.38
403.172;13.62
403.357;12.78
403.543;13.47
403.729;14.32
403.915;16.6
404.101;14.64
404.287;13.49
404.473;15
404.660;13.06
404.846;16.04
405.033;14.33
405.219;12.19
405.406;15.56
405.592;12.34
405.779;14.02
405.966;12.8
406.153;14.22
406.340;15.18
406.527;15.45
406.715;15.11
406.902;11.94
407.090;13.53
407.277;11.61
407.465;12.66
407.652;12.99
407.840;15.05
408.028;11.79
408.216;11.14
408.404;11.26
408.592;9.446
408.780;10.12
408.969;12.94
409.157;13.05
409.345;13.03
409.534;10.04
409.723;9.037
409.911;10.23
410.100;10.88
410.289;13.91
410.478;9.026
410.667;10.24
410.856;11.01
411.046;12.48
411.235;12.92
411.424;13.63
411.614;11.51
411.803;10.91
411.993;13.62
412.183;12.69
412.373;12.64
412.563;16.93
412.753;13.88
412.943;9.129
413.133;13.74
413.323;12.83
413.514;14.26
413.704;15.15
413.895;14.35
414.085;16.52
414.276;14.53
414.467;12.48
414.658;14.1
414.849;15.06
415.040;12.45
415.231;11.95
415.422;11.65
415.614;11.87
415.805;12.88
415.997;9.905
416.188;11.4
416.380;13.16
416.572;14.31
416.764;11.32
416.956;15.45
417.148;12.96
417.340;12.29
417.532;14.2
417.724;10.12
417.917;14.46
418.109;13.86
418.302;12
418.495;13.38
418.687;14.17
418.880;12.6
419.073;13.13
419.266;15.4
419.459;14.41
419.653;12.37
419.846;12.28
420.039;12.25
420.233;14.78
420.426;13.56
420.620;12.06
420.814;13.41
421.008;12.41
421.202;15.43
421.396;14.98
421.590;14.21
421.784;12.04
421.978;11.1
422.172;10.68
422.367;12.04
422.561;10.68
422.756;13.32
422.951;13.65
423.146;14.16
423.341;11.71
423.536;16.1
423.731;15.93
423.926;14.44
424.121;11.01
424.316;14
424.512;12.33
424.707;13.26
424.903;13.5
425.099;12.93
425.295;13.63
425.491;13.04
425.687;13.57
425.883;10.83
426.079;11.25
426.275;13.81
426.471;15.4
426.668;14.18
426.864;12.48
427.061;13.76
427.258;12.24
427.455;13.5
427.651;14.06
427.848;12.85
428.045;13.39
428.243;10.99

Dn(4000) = 1.3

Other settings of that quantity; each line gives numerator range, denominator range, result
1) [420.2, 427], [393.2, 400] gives 1.31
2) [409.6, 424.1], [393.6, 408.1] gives 1.08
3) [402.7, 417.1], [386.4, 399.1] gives 1.24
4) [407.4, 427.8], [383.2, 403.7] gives 1.23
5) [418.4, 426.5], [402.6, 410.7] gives 1.11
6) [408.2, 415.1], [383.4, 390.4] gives 1.29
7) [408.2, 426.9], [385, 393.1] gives 1.27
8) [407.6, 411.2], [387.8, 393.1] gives 1.12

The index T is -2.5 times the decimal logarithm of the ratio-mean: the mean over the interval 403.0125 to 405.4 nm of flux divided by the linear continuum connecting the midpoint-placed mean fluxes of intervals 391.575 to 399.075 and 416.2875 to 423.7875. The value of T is -0.18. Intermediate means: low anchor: 11.3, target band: 14.1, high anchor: 13.2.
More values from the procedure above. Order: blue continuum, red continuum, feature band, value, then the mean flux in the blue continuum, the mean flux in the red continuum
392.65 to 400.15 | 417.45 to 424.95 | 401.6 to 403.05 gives -0.15 mag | 11.5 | 13.2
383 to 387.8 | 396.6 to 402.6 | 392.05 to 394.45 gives 0.06 mag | 10.9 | 12.8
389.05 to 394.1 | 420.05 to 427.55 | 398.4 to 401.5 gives -0.17 mag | 11.3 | 13.2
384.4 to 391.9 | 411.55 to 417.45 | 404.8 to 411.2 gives 0.02 mag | 11.6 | 13.1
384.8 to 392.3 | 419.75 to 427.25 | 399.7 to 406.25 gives -0.14 mag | 11.6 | 13.2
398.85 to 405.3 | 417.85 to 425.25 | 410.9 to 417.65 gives 0.04 mag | 14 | 13.3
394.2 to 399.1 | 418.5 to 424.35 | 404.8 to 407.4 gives -0.15 mag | 11.2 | 13.3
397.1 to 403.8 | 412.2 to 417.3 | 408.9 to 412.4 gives 0.13 mag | 13.1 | 13.2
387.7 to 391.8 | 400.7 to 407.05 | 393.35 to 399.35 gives 0.10 mag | 11.1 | 14.1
